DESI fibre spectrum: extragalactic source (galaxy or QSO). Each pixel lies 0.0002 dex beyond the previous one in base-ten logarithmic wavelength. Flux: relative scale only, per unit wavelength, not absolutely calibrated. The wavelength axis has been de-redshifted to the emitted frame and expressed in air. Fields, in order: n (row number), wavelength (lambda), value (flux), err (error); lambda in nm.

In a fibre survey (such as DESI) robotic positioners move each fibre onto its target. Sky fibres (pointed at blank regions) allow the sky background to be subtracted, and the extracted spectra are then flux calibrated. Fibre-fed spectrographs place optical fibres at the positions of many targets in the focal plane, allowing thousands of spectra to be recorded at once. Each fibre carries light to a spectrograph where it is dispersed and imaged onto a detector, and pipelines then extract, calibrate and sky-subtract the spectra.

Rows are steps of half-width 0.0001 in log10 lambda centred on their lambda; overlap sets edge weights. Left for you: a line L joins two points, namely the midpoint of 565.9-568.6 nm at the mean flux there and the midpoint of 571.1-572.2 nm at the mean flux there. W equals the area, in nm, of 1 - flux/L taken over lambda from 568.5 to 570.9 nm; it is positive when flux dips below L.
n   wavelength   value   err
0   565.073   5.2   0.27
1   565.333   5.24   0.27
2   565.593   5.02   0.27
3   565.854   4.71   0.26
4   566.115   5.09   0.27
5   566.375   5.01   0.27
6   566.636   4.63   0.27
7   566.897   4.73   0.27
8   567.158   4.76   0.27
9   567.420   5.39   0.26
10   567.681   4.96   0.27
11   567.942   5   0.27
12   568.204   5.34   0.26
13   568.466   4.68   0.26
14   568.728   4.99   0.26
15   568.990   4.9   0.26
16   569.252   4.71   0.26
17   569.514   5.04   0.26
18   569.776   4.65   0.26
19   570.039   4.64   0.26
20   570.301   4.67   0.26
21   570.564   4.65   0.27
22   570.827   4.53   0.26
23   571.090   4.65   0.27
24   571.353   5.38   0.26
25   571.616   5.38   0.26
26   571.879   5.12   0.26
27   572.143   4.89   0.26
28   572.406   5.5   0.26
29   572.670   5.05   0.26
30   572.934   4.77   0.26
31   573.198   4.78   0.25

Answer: 0.15 nm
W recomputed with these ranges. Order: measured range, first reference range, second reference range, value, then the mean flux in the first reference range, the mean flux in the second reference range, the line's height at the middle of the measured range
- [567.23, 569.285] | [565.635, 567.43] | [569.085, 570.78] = -0.088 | 4.87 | 4.72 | 4.8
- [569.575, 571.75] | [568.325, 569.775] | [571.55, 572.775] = 0.085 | 4.85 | 5.18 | 5.02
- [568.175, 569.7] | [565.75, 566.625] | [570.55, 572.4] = 0.015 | 4.9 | 5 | 4.95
